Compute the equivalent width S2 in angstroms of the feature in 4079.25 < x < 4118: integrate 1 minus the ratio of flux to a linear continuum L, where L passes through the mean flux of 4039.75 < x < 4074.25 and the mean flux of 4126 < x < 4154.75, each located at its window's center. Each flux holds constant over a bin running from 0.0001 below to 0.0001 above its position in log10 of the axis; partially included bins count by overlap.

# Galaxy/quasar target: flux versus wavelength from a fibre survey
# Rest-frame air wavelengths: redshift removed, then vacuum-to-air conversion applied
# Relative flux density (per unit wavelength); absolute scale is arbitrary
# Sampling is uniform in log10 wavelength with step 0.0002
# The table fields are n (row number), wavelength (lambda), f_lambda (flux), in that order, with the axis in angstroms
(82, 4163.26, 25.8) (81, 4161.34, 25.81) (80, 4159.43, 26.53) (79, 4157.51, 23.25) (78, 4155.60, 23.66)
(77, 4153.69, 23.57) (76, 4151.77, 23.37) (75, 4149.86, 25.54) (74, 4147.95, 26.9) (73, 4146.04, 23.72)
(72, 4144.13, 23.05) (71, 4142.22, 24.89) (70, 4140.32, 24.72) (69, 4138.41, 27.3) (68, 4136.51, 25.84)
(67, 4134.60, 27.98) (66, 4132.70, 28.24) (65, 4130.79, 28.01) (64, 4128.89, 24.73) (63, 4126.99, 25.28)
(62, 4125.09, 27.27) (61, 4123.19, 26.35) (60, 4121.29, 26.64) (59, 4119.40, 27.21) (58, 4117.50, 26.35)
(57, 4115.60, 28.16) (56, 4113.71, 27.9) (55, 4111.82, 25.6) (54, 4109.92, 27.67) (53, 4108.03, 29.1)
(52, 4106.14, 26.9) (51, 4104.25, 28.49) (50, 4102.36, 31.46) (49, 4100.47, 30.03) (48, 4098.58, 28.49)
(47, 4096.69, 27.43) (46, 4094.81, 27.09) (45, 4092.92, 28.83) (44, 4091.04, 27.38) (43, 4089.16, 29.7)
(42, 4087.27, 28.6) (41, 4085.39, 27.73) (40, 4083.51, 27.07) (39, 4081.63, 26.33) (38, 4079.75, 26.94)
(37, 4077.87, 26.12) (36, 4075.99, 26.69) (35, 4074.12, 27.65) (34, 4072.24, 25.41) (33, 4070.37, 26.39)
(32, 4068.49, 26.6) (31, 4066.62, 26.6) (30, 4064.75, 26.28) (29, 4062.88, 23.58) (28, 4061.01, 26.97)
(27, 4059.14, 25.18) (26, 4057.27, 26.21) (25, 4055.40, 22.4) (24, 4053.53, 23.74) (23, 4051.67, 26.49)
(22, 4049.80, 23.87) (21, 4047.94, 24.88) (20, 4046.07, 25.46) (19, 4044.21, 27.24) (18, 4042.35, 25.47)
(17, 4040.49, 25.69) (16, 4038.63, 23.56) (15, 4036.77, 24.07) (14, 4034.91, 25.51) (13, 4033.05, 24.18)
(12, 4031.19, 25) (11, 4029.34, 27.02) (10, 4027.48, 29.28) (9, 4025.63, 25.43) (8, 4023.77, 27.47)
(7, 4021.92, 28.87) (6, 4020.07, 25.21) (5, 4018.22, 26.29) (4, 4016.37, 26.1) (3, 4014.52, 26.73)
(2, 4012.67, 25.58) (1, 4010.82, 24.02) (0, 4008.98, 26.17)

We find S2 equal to -3.7 angstroms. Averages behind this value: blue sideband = 25.5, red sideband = 25.5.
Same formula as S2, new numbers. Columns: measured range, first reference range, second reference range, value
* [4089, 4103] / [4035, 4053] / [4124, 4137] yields -1.37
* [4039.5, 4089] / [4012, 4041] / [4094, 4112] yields 2.04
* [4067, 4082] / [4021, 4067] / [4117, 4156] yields -0.51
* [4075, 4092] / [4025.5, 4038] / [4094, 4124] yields -0.16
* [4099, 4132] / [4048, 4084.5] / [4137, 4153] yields -2.92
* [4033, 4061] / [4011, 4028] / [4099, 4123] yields 2.04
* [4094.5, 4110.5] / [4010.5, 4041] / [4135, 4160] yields -2.13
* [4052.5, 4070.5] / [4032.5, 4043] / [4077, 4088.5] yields 0.47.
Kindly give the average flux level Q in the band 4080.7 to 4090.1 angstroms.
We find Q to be 27.9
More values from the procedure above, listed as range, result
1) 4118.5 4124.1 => 26.8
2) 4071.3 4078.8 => 26.5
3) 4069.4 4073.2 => 25.9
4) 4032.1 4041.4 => 24.6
